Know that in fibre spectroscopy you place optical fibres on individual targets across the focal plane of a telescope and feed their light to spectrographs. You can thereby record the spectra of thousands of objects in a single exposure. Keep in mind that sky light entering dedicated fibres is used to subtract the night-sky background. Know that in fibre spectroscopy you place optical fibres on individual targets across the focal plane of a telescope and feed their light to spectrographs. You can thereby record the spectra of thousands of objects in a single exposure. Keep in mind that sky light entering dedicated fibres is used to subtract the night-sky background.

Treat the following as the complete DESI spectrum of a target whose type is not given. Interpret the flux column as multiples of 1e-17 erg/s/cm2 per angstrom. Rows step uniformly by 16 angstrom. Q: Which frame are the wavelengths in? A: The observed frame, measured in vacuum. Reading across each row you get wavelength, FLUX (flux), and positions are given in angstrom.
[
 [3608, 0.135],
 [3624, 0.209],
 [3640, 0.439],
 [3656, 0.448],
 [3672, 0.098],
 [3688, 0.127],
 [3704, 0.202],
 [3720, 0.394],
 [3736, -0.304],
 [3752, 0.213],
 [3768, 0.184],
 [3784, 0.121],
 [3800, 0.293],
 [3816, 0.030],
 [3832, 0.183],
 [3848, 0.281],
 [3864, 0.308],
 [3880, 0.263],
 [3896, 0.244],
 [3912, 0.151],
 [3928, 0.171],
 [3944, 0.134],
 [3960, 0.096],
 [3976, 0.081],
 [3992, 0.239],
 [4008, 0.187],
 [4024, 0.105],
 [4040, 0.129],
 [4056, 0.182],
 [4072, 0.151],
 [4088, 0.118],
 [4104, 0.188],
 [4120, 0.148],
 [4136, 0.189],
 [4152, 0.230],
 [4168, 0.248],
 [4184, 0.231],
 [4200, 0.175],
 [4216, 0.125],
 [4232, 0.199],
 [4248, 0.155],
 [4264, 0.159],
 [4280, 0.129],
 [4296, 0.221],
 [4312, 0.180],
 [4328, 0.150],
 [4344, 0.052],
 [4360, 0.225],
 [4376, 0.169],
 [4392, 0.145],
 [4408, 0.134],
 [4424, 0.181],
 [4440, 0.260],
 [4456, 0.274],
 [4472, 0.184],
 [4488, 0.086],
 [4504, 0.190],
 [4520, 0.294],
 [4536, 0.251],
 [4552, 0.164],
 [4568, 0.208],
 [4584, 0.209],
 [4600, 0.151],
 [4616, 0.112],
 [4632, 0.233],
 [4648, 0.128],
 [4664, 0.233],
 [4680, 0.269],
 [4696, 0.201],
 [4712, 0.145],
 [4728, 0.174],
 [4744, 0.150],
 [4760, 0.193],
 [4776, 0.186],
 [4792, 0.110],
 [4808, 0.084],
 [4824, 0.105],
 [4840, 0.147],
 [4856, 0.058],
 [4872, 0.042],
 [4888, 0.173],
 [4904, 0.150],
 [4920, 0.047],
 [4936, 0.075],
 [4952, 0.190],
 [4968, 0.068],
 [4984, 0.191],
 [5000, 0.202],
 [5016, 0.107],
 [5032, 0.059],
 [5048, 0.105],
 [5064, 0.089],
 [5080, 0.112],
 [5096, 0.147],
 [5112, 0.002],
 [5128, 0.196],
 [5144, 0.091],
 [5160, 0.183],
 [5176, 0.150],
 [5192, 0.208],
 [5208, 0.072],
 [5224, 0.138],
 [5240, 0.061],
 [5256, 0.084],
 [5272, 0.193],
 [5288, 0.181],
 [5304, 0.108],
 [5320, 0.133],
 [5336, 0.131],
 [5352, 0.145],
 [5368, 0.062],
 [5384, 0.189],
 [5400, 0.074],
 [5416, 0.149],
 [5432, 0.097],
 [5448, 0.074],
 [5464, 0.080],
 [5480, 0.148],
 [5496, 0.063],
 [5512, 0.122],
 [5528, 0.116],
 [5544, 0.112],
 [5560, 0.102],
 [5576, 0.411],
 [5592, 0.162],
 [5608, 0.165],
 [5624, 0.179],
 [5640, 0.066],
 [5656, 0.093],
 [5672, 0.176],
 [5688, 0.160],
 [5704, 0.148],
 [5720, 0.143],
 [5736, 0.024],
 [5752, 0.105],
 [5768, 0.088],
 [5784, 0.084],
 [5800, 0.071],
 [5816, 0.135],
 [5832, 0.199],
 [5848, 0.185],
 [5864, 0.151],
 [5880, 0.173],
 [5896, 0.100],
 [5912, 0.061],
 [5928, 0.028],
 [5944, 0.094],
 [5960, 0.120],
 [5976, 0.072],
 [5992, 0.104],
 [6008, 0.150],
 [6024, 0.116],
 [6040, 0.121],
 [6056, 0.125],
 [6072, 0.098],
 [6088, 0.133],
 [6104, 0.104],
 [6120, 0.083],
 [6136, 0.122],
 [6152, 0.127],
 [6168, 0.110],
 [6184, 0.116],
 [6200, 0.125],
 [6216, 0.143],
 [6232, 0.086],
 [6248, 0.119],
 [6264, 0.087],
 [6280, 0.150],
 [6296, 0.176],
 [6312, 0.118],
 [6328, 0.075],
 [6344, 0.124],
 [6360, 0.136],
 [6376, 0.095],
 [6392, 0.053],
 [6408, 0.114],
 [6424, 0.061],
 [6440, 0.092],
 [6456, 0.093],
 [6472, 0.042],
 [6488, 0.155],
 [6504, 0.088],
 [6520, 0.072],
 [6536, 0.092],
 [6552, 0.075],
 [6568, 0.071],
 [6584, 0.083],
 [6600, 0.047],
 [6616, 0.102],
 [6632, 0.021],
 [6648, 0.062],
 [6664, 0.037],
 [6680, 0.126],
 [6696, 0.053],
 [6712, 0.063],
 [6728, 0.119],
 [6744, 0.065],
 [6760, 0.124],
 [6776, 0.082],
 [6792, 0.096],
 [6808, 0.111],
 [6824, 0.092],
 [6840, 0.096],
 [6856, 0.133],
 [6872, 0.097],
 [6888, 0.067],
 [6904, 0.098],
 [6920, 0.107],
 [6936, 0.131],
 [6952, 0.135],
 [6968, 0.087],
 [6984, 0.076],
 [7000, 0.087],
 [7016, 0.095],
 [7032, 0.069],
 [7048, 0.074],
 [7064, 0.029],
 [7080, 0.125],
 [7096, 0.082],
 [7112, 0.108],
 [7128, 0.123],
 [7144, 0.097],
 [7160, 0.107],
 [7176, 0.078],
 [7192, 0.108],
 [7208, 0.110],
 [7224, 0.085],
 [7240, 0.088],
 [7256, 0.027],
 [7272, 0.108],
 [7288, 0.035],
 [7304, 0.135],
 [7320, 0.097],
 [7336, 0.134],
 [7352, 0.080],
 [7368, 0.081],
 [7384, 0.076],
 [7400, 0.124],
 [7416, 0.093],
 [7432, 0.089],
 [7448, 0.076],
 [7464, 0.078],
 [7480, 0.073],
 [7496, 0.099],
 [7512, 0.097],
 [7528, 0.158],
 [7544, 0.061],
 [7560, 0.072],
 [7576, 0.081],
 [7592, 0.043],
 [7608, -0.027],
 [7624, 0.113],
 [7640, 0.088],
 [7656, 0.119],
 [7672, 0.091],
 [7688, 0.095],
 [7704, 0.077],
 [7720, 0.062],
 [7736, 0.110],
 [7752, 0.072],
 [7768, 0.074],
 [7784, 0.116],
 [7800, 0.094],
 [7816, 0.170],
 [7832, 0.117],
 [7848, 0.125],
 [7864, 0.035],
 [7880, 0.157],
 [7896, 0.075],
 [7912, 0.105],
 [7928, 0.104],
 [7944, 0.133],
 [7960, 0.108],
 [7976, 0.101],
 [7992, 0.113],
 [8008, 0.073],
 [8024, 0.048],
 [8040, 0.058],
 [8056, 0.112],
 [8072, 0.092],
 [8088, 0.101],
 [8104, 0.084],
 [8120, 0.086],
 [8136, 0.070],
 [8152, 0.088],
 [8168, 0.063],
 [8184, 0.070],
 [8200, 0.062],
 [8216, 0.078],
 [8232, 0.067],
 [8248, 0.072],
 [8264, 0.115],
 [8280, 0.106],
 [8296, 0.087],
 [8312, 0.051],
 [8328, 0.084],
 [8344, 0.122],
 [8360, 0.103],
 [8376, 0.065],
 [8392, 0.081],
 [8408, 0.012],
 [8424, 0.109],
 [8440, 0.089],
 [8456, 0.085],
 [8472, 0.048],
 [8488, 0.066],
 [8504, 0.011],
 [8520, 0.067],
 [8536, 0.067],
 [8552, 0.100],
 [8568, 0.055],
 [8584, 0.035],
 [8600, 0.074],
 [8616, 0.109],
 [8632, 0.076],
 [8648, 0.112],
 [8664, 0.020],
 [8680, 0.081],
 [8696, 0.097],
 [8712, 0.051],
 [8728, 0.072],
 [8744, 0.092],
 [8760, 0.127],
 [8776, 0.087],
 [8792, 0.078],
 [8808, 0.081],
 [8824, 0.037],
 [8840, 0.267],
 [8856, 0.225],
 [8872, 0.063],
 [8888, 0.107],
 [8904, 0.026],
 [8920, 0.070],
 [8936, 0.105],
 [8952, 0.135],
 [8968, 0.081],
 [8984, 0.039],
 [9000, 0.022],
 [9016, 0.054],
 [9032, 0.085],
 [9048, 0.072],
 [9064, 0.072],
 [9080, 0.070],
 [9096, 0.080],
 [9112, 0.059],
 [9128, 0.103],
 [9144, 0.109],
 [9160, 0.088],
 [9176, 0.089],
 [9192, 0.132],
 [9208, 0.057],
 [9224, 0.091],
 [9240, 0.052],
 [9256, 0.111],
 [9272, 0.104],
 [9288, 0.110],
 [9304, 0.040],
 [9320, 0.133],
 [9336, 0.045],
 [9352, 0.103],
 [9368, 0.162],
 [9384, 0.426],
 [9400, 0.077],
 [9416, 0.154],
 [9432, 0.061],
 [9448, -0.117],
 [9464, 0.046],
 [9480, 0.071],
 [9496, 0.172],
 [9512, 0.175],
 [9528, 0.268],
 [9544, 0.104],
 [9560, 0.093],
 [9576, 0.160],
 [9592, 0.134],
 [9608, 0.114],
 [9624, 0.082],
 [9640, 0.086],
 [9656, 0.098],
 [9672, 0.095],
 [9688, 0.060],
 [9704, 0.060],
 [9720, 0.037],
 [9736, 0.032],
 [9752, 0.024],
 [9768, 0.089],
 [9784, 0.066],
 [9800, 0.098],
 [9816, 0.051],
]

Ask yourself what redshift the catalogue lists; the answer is 1.373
